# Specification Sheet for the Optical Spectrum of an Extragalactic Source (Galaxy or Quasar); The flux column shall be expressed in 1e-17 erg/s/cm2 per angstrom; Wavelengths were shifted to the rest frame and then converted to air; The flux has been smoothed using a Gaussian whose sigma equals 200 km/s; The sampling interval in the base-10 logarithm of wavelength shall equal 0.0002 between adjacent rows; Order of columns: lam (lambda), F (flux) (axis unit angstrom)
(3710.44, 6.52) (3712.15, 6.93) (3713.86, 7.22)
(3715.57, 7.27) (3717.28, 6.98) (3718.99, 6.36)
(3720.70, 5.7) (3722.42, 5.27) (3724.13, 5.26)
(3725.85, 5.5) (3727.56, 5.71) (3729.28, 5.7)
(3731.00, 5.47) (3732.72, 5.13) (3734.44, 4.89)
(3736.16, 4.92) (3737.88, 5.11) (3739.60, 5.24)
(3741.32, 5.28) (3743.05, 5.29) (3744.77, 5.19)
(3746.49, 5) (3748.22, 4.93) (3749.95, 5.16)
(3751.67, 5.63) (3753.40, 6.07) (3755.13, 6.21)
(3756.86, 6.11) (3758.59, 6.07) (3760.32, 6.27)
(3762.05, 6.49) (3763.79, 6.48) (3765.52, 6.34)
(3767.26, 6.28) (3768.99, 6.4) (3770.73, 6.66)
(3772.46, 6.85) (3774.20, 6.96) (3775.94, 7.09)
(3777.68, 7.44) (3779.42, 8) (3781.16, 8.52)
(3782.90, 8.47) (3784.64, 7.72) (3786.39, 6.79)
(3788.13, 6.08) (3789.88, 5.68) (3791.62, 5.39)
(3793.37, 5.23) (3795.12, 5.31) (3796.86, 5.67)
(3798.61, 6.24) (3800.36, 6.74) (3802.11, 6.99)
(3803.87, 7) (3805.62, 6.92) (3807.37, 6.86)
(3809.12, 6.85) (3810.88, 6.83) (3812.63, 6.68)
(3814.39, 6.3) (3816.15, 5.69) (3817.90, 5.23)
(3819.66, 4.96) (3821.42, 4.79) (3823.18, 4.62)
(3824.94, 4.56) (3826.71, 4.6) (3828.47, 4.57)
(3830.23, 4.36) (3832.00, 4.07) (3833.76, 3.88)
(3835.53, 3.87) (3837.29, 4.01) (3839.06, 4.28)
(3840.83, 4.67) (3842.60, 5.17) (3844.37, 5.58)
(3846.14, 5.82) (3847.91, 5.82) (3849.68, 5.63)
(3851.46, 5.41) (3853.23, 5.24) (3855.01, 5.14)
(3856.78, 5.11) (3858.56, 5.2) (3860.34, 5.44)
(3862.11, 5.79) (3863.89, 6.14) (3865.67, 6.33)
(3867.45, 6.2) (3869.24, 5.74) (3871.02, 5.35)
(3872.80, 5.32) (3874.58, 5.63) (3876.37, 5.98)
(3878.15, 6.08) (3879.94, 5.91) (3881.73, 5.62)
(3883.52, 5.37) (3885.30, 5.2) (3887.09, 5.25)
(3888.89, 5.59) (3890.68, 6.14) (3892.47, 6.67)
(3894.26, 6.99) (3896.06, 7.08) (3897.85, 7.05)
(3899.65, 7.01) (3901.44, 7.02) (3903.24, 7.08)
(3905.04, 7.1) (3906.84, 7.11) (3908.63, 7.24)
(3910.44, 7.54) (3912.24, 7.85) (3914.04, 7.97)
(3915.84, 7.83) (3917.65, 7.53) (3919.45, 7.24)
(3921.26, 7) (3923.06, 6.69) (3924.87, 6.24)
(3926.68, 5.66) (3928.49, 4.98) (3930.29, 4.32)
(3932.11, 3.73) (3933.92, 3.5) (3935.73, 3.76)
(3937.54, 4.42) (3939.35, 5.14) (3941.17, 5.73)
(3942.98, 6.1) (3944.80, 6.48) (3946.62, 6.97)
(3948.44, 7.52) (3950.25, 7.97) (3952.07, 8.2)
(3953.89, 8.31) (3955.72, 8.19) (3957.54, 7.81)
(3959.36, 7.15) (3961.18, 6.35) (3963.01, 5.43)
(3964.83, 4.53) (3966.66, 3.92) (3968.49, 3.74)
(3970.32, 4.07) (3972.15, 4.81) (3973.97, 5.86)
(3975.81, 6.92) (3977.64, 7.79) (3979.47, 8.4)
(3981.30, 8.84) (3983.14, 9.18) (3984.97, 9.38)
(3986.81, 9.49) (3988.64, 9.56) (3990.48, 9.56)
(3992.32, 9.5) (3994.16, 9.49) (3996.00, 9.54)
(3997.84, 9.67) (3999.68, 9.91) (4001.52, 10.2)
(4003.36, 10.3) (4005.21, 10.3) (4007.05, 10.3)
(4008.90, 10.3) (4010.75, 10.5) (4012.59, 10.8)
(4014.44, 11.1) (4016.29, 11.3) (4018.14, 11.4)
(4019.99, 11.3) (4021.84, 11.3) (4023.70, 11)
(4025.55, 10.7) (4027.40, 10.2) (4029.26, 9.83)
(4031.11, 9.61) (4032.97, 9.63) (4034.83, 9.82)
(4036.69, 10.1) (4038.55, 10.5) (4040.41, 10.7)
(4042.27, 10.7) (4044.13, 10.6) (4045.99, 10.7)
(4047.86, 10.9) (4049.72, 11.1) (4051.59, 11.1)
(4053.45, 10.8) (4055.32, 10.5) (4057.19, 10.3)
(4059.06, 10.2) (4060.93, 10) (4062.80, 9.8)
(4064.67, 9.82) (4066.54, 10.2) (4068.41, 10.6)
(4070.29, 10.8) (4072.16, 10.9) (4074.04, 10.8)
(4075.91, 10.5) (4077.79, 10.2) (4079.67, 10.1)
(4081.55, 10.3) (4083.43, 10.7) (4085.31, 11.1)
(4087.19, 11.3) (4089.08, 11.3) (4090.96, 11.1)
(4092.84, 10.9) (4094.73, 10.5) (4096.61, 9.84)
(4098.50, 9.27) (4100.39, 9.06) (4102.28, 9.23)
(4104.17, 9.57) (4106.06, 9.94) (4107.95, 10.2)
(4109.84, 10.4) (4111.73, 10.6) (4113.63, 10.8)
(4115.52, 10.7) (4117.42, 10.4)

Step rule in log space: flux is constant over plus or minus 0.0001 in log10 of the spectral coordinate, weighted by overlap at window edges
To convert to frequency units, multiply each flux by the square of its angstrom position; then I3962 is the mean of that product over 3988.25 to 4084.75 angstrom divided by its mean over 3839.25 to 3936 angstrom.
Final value 1.87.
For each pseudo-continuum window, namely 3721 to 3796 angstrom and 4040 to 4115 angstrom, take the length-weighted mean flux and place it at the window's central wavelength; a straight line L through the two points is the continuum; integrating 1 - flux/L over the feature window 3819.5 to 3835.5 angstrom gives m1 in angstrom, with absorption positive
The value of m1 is 5.8 angstrom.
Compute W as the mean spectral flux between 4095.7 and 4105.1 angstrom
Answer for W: 9.39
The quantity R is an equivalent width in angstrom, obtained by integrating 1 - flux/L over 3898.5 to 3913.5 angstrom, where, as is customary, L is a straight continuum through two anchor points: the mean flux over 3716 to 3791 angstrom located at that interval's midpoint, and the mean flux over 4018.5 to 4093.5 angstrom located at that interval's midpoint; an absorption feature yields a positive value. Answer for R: 2.0 angstrom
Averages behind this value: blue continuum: 6.12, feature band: 7.26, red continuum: 10.6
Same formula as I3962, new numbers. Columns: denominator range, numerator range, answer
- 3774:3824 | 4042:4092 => 1.89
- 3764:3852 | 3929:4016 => 1.40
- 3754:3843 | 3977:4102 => 1.94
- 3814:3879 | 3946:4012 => 1.66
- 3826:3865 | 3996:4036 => 2.27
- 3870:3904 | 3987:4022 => 1.79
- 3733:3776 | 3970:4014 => 1.75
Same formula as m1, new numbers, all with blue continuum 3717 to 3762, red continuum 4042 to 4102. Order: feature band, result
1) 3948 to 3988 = 8.7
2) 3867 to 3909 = 8.3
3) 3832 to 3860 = 8.5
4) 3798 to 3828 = 3.0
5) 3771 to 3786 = -3.5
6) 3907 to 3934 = 5.8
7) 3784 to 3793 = 0.1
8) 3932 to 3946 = 5.8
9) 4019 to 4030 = -1.1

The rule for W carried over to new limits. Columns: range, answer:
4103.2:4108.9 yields 9.91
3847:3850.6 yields 5.72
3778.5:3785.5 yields 8.18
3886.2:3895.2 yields 6.13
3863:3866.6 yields 6.23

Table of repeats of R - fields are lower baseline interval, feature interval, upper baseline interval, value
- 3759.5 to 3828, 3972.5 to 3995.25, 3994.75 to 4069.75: 2.47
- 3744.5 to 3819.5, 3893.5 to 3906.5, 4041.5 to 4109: 1.55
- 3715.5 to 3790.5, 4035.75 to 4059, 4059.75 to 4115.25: -1.92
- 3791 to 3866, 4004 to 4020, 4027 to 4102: -2.53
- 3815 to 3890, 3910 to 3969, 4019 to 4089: 9.66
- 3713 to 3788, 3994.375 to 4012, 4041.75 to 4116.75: -1.22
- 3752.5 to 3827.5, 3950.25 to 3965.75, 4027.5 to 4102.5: 3.08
